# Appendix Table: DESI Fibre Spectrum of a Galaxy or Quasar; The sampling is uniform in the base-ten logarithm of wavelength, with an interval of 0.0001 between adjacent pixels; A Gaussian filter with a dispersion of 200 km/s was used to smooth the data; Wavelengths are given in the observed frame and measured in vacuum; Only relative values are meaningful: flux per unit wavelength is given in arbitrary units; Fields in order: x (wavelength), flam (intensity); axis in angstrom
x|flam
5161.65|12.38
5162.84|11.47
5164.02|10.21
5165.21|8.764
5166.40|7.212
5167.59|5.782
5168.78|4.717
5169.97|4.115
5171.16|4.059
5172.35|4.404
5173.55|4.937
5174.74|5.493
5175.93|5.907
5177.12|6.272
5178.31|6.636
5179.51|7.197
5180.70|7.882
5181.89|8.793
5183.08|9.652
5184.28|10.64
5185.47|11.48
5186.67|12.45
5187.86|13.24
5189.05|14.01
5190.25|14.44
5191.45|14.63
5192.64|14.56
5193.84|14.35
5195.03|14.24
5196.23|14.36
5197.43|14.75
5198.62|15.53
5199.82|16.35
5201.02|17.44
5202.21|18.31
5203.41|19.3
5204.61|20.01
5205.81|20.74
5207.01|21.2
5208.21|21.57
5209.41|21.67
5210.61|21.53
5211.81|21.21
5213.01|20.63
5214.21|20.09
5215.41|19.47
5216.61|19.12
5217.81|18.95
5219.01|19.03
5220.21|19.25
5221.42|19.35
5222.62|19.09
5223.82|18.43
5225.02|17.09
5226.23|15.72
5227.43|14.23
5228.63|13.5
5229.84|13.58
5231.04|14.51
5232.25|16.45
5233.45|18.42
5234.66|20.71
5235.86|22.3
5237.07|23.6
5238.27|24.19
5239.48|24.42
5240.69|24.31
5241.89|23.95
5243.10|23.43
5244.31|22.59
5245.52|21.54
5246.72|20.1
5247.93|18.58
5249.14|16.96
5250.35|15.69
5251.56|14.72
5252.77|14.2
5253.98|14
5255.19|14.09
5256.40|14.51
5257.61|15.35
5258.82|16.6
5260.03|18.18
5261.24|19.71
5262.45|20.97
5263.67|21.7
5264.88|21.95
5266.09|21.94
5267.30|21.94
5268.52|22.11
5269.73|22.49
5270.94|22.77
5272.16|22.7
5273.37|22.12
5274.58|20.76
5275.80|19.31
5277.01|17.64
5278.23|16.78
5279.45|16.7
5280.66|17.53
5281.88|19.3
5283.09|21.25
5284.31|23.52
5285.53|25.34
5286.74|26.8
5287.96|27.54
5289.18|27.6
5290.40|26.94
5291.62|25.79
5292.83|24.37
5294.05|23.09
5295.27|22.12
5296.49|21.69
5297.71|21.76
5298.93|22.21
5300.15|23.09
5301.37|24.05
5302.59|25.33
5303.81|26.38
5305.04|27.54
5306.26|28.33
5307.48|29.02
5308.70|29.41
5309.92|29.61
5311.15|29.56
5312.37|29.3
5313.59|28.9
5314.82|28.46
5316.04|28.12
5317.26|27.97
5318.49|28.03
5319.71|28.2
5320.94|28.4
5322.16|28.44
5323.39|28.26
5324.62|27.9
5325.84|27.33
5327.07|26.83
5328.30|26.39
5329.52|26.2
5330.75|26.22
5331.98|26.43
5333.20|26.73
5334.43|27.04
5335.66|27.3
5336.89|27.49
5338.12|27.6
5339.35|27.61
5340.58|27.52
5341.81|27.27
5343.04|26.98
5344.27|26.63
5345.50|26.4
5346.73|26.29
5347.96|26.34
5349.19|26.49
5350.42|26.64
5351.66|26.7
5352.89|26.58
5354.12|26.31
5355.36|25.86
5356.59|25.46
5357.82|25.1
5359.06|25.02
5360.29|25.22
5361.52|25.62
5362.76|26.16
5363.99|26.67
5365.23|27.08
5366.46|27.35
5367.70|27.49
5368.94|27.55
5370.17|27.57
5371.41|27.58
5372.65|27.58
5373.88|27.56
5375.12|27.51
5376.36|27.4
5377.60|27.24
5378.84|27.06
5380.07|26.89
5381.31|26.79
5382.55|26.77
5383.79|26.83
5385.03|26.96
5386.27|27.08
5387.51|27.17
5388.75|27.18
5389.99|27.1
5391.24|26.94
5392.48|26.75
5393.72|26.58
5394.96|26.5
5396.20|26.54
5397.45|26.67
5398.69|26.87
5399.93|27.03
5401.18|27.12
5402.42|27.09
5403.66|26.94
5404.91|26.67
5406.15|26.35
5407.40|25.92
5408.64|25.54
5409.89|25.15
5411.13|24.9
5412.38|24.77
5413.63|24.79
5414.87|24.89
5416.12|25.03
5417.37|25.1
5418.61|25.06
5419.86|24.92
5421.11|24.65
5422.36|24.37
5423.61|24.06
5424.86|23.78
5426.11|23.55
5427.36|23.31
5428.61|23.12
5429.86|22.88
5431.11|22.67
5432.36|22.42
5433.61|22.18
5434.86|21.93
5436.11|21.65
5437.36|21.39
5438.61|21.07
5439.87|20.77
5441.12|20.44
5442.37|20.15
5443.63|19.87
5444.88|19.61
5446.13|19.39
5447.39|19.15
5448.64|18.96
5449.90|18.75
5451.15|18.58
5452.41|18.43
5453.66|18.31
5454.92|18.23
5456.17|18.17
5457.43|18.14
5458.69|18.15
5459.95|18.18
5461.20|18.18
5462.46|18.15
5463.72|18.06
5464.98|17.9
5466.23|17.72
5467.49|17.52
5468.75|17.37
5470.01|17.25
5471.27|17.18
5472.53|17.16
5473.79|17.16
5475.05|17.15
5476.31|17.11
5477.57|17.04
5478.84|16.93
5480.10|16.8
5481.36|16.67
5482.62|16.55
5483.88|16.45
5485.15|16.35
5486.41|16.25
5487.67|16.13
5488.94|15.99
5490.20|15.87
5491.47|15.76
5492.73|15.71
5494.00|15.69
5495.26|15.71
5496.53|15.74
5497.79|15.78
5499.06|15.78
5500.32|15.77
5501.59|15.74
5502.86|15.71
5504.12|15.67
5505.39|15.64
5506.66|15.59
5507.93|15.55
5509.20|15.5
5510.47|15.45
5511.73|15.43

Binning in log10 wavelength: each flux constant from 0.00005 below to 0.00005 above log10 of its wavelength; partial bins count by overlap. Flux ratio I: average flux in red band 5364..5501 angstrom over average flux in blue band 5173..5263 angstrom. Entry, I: 1.33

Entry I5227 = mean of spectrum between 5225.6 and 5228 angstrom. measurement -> 15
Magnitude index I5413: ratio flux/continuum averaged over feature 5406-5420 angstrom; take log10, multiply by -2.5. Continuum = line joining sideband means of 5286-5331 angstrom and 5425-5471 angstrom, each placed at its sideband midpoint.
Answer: -0.170 mag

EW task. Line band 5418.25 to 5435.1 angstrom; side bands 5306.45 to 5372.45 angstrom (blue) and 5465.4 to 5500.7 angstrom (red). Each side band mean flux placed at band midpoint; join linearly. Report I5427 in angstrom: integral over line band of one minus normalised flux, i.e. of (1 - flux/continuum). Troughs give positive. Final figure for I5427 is -2.2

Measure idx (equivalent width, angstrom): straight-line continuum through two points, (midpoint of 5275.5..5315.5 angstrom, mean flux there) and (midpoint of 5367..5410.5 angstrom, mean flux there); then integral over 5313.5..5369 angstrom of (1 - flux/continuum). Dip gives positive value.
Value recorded -2.8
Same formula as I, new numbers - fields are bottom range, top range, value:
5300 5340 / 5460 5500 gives 0.61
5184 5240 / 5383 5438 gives 1.42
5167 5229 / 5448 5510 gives 1.19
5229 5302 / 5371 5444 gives 1.21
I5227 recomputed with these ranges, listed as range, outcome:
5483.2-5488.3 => 16.3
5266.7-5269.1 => 22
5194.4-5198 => 14.4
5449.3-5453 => 18.6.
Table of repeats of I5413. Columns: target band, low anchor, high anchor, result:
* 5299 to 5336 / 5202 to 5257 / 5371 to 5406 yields -0.17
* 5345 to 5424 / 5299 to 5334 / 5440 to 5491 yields -0.15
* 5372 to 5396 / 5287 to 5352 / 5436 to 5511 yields -0.18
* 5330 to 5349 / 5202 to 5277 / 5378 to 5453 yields -0.21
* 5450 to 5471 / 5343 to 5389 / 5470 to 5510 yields 0.04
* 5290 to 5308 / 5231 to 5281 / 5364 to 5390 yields -0.11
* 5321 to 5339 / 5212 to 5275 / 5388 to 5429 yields -0.20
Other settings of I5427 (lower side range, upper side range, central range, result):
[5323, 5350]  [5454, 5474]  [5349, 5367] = -0.5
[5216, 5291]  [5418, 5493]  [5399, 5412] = -4.6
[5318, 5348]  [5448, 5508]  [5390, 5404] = -2.6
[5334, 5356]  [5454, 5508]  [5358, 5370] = -0.5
